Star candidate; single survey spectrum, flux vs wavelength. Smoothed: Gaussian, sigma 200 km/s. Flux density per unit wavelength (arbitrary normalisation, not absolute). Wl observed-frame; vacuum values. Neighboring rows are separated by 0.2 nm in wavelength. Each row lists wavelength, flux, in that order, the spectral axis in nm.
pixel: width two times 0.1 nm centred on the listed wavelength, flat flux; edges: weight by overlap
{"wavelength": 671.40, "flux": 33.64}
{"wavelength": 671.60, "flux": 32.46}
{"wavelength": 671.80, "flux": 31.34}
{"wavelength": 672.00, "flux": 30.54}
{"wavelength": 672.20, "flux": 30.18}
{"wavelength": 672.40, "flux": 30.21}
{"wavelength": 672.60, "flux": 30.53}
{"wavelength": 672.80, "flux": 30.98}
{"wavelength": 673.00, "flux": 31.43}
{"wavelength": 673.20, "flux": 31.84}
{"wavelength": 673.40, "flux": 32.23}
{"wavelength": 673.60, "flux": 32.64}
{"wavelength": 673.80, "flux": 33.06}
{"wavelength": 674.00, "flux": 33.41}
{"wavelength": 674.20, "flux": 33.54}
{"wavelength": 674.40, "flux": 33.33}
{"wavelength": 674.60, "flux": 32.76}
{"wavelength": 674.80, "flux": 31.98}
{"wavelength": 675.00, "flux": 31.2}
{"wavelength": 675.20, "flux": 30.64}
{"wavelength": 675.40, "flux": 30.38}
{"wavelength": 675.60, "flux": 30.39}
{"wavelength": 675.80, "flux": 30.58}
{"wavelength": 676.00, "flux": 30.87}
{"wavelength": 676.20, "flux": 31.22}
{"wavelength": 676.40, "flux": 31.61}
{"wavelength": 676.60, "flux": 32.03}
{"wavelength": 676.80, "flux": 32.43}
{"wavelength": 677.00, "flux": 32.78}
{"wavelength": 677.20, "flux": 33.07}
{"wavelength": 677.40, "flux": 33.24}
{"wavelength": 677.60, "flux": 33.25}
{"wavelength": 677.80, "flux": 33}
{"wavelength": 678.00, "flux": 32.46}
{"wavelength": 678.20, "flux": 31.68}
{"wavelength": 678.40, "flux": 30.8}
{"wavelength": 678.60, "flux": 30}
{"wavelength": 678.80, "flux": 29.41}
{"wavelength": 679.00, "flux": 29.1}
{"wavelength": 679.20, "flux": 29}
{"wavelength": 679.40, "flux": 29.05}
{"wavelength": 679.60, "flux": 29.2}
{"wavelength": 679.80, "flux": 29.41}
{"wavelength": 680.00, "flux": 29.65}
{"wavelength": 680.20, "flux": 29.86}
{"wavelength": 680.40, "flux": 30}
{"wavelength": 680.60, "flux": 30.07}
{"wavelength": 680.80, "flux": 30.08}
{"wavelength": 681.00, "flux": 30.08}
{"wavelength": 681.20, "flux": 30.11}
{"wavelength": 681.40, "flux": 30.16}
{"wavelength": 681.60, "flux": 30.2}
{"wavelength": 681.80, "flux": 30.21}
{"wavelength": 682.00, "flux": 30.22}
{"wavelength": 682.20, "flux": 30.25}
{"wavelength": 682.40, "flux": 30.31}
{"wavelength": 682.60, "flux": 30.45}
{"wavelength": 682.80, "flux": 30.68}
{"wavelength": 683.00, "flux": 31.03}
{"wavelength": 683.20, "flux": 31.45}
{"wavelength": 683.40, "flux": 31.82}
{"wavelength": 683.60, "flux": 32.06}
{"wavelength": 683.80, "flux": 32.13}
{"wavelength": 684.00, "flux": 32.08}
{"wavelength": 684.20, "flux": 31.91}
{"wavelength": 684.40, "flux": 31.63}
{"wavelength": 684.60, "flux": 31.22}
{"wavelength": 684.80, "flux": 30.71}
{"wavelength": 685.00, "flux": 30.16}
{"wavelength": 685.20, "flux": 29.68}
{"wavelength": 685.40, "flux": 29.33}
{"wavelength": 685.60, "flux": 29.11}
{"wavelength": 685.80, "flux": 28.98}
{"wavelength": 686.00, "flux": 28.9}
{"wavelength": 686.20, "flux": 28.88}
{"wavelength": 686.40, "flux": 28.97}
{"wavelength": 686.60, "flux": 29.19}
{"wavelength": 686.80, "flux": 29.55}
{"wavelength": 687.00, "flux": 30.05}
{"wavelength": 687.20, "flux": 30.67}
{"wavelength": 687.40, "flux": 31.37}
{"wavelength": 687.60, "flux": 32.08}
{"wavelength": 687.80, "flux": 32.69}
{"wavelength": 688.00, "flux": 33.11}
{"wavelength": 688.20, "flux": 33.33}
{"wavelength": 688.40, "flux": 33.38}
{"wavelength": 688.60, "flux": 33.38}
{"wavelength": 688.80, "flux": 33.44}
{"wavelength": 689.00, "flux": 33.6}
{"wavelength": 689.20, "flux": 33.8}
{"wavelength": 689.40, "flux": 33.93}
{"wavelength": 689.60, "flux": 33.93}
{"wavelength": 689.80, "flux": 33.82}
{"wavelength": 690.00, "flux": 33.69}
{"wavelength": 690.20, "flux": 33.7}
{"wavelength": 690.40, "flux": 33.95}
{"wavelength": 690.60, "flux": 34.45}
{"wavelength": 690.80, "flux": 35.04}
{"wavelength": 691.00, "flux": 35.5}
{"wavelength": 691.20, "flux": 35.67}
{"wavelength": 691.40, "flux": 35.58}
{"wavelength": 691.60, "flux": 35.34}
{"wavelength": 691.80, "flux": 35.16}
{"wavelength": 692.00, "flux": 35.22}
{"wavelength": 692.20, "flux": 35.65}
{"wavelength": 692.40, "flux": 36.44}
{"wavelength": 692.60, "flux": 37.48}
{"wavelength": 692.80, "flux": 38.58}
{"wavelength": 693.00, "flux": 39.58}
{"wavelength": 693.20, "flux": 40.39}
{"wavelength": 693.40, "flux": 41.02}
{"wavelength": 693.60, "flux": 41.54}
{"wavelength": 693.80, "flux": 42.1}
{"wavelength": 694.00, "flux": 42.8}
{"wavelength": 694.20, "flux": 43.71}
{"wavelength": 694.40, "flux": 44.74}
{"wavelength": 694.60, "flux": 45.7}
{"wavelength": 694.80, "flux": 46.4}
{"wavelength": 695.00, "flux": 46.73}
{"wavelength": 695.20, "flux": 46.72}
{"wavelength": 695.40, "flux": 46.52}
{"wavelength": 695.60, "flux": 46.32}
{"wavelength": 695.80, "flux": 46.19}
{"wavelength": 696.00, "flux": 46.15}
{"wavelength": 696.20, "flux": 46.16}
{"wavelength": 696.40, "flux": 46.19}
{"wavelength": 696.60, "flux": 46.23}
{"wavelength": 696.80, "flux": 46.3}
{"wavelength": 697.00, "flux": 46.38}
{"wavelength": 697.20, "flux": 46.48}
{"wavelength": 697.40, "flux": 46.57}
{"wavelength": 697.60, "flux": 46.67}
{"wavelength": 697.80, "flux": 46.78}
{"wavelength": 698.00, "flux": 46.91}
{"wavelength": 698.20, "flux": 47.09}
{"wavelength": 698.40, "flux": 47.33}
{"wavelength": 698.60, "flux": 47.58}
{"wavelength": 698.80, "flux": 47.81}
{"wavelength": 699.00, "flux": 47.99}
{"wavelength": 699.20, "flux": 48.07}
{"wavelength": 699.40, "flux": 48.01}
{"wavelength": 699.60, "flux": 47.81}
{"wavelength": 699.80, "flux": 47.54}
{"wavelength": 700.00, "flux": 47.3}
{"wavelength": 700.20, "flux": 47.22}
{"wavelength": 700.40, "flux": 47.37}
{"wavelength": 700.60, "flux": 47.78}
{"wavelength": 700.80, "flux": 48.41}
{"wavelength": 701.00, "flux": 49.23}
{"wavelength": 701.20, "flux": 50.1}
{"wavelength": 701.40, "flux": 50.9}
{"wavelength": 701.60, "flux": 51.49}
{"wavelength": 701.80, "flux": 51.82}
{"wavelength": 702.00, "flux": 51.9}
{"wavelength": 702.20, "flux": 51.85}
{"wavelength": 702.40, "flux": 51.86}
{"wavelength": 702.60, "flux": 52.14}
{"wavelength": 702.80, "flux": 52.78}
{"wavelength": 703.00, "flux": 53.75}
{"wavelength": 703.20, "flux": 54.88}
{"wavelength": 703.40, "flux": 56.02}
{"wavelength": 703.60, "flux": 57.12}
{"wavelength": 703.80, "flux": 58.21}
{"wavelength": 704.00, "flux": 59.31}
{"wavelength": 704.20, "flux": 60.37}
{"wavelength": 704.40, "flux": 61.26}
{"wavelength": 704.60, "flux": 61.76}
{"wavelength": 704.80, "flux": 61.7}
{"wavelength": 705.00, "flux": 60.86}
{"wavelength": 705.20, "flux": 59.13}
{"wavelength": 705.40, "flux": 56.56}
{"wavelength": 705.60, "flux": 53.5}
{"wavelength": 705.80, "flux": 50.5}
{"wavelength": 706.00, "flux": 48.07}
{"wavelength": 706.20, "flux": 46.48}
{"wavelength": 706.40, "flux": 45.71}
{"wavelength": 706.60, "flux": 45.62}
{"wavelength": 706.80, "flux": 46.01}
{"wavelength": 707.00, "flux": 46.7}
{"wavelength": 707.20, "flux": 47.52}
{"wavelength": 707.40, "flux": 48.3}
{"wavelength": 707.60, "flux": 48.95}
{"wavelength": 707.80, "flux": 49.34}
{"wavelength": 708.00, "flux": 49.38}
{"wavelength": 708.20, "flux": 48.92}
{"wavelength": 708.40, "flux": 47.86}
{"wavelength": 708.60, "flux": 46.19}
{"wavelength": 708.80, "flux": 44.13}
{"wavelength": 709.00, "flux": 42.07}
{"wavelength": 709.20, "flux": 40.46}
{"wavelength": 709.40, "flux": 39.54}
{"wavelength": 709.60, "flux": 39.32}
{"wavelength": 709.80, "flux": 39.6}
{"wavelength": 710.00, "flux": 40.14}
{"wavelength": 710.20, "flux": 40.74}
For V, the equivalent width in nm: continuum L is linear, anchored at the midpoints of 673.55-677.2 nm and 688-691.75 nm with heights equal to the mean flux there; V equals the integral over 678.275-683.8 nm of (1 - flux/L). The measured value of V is 0.44 nm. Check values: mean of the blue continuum 32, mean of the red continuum 34.2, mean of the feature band 30.2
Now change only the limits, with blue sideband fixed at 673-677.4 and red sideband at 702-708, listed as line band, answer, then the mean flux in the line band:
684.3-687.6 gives 0.806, 30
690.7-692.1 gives 0.263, 35.4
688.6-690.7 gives 0.421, 33.8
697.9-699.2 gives 0.031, 47.5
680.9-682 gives 0.190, 30.2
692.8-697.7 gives 0.163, 44.8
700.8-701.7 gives 0.006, 50.2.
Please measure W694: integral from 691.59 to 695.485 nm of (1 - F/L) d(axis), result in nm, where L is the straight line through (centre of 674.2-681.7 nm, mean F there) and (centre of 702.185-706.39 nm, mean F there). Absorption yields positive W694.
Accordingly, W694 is 0.37 nm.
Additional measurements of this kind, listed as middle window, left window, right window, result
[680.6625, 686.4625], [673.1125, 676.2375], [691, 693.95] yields 0.73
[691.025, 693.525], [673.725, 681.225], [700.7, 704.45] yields 0.41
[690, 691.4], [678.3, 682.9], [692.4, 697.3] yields 0.18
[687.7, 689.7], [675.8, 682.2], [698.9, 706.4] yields 0.32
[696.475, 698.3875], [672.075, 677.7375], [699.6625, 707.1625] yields 0.06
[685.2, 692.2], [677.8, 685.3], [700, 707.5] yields 0.93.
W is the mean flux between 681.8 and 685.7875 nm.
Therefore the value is 30.8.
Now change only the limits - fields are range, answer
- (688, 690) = 33.6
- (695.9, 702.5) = 48.1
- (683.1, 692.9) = 32.7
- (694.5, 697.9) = 46.4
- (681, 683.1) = 30.3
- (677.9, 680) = 30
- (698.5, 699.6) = 47.9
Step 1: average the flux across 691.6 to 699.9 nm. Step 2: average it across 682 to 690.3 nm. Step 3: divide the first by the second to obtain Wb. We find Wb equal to 1.41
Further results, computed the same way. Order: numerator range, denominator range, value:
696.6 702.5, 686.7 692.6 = 1.43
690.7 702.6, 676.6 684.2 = 1.45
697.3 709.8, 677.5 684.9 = 1.63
